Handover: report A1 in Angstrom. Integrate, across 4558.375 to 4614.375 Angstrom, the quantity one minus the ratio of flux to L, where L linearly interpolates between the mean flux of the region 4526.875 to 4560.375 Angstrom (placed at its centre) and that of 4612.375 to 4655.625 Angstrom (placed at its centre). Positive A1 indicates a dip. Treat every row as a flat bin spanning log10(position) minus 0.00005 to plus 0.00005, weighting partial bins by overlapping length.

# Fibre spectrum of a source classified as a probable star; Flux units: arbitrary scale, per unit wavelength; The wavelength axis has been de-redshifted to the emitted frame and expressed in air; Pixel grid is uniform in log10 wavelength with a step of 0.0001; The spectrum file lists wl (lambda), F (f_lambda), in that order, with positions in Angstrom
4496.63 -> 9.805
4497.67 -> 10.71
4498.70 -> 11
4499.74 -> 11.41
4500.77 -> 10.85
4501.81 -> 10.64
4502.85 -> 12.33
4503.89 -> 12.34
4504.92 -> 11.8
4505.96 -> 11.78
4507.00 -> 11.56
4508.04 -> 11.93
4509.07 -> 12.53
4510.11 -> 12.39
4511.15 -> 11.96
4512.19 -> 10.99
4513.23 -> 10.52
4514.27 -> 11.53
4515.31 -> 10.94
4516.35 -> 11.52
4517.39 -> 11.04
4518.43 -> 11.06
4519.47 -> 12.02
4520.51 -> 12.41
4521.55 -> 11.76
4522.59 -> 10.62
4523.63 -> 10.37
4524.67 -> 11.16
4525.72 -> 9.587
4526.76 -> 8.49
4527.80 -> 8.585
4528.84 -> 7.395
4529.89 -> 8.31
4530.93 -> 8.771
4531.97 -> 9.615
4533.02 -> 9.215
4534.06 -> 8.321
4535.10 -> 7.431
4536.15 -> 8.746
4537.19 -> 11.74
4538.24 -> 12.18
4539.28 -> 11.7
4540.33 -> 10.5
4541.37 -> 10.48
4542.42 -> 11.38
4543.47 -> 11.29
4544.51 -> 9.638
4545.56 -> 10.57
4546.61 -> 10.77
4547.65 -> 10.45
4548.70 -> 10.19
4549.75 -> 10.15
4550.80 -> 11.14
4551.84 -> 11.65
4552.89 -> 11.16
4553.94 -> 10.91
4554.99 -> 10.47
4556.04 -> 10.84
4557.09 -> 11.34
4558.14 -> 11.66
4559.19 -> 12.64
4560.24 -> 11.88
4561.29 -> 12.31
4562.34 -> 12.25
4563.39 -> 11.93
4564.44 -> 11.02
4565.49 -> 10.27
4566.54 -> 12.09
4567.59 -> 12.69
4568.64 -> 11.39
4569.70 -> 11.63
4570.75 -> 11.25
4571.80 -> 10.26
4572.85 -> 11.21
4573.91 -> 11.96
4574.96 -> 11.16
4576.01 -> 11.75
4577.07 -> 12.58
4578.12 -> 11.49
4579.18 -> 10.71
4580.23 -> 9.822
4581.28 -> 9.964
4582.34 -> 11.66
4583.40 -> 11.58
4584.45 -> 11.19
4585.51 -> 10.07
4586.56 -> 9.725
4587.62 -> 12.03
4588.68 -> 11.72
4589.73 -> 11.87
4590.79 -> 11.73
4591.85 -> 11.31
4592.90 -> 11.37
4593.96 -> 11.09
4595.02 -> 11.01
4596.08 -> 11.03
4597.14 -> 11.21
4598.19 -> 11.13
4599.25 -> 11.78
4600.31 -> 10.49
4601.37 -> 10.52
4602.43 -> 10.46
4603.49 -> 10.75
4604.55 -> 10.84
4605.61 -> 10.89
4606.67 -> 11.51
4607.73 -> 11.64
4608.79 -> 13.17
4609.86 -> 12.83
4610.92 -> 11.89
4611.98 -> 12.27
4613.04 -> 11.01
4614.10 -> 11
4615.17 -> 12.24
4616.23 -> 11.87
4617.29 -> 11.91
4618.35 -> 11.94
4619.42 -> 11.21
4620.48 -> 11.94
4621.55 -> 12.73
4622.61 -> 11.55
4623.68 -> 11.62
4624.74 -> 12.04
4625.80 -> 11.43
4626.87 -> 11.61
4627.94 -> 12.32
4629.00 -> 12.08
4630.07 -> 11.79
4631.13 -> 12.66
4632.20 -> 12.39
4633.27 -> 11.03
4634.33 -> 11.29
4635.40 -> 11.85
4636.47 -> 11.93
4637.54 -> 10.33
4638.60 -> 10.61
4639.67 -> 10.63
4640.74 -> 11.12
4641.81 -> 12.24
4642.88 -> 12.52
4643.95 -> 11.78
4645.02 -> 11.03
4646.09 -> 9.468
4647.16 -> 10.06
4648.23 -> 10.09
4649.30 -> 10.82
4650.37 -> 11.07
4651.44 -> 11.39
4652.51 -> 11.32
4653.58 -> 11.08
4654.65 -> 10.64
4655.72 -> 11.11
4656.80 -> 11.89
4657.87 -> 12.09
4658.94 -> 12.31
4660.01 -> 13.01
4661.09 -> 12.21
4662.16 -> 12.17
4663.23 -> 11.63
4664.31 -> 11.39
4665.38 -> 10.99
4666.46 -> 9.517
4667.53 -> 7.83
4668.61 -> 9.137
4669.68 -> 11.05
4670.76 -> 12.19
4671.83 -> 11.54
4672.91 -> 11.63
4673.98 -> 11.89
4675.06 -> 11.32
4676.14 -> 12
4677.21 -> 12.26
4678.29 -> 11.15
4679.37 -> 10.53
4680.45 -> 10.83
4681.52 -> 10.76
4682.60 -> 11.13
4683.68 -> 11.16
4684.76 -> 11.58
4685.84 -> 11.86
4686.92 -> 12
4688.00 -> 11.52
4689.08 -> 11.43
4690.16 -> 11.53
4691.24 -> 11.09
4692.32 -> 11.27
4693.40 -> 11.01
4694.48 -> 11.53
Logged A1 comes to -2.8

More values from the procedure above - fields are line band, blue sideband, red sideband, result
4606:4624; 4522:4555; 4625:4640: -0.9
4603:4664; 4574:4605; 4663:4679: -2.8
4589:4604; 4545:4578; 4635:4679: 0.2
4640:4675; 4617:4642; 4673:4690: 1.1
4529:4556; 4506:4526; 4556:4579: 3.0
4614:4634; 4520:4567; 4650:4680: -1.5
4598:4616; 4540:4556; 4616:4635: 0.2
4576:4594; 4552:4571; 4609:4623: 0.8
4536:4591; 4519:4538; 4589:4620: -3.6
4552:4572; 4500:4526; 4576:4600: -0.4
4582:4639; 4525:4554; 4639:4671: -4.4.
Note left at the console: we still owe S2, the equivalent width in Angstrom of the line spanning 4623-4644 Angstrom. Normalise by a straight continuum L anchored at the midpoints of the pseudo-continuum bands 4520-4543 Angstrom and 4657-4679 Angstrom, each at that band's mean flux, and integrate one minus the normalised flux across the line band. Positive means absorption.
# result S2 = -1.24 Angstrom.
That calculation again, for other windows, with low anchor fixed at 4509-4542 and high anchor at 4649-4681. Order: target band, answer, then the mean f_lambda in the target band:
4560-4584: -1.64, 11.4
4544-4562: -0.82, 11.1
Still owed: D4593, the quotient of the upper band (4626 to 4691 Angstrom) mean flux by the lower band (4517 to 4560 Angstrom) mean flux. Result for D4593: 1.08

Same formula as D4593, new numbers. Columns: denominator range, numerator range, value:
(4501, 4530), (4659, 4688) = 1.02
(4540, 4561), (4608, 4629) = 1.09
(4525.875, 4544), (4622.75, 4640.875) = 1.20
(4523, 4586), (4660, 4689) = 1.05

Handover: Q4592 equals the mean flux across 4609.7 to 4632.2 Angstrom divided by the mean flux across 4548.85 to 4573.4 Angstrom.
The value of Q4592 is 1.0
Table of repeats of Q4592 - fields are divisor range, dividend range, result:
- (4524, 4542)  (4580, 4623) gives 1.19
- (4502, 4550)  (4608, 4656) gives 1.08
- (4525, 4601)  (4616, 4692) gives 1.05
